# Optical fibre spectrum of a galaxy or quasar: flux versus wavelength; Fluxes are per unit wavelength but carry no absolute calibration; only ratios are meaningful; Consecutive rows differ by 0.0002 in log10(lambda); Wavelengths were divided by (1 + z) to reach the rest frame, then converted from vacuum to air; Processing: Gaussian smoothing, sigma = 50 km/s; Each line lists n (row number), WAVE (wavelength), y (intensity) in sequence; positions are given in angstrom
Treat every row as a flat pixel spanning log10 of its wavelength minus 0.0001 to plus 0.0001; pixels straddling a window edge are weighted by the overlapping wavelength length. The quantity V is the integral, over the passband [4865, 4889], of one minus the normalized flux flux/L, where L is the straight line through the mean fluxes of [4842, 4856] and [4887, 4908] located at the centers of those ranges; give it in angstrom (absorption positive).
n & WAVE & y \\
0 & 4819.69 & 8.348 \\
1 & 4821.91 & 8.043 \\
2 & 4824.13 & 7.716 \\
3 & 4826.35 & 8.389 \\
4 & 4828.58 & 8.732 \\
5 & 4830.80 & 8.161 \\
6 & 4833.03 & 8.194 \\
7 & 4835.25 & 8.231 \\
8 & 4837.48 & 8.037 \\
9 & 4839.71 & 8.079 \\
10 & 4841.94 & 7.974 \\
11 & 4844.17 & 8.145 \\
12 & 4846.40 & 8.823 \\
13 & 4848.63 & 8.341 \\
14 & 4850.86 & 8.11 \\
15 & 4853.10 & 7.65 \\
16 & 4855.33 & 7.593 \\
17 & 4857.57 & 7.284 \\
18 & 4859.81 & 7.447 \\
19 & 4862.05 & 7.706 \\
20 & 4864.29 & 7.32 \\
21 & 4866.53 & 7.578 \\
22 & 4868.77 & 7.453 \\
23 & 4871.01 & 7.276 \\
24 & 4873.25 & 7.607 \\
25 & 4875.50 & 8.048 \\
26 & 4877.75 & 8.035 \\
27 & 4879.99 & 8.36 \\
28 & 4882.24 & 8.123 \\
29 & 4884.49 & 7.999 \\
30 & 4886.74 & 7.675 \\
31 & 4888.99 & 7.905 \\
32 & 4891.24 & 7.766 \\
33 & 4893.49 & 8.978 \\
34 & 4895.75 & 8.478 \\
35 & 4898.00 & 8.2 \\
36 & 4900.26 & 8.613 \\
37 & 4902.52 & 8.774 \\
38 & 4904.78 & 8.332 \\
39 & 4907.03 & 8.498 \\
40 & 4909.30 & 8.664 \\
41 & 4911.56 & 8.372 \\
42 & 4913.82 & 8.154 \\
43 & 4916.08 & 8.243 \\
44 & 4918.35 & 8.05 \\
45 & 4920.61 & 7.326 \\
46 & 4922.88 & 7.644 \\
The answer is 1.3 angstrom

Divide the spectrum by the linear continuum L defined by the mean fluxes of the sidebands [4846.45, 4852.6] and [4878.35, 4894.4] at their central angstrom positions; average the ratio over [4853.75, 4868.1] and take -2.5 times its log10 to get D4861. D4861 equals 0.10 mag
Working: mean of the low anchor 8.27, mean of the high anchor 8.11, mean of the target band 7.49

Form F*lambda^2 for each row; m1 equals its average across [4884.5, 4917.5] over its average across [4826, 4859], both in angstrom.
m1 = 1.1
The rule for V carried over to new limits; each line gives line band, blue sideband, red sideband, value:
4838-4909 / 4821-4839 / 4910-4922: 0.88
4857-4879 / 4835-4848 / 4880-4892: 1.27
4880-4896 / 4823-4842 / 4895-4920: 0.37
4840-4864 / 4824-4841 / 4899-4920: 1.06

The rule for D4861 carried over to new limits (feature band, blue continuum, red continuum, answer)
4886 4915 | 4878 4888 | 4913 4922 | -0.05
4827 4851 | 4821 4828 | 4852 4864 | -0.06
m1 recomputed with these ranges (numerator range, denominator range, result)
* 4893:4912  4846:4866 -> 1.12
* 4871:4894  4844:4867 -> 1.03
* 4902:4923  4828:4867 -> 1.06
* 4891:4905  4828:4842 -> 1.06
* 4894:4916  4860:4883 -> 1.11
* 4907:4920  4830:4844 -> 1.05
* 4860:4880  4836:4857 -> 0.96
